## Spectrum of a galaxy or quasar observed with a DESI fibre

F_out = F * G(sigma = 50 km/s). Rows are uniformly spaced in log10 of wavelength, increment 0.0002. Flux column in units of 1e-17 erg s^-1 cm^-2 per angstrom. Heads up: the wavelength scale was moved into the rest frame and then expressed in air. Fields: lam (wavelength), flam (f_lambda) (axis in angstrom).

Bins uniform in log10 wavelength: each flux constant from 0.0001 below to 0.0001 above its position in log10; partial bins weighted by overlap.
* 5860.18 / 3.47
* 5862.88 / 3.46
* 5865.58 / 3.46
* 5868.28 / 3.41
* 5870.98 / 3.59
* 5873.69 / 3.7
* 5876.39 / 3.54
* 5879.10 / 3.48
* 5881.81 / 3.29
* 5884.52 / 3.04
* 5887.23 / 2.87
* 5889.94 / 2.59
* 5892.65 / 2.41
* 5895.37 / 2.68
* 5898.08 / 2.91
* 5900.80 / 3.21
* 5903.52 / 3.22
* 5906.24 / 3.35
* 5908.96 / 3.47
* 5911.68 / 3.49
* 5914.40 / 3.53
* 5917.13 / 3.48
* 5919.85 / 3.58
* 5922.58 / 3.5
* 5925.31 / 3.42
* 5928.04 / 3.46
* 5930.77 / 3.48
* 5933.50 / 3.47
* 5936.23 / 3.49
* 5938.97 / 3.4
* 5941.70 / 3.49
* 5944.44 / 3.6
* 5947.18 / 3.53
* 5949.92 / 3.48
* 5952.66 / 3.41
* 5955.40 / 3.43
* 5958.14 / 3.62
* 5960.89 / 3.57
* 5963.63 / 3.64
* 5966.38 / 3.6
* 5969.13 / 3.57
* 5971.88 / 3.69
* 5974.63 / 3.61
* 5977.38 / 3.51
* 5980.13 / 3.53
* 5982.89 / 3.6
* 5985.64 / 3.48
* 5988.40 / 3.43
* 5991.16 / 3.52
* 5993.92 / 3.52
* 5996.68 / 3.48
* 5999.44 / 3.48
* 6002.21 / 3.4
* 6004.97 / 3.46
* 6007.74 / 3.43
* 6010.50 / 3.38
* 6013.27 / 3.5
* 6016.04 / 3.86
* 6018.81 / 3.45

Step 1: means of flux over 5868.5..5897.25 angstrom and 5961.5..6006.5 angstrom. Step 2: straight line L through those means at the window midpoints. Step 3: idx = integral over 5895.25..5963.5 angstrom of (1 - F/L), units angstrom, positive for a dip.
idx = -2.4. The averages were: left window 3.13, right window 3.53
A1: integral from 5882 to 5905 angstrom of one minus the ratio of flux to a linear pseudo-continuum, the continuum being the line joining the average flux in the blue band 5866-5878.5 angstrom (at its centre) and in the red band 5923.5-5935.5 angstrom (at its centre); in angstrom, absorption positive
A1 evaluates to 4.09 angstrom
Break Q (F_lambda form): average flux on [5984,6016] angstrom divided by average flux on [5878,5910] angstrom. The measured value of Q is 1.15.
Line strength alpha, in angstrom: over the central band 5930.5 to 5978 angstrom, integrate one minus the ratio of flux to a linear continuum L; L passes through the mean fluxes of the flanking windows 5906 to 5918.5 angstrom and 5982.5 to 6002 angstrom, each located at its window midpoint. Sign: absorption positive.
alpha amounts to -0.70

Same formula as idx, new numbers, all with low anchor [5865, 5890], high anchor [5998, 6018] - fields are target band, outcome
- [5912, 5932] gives -0.6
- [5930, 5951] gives -0.5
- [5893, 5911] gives 1.3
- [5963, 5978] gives -0.7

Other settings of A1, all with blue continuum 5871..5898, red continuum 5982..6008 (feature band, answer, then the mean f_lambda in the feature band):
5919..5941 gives -1.5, 3.47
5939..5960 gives -1.2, 3.5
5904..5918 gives -1.2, 3.45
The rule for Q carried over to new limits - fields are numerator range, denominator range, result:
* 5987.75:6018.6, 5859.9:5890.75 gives 1.05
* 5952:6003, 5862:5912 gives 1.10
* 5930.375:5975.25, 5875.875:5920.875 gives 1.11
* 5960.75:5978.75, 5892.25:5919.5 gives 1.12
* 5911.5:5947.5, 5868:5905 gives 1.12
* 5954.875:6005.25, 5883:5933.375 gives 1.10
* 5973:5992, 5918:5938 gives 1.01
